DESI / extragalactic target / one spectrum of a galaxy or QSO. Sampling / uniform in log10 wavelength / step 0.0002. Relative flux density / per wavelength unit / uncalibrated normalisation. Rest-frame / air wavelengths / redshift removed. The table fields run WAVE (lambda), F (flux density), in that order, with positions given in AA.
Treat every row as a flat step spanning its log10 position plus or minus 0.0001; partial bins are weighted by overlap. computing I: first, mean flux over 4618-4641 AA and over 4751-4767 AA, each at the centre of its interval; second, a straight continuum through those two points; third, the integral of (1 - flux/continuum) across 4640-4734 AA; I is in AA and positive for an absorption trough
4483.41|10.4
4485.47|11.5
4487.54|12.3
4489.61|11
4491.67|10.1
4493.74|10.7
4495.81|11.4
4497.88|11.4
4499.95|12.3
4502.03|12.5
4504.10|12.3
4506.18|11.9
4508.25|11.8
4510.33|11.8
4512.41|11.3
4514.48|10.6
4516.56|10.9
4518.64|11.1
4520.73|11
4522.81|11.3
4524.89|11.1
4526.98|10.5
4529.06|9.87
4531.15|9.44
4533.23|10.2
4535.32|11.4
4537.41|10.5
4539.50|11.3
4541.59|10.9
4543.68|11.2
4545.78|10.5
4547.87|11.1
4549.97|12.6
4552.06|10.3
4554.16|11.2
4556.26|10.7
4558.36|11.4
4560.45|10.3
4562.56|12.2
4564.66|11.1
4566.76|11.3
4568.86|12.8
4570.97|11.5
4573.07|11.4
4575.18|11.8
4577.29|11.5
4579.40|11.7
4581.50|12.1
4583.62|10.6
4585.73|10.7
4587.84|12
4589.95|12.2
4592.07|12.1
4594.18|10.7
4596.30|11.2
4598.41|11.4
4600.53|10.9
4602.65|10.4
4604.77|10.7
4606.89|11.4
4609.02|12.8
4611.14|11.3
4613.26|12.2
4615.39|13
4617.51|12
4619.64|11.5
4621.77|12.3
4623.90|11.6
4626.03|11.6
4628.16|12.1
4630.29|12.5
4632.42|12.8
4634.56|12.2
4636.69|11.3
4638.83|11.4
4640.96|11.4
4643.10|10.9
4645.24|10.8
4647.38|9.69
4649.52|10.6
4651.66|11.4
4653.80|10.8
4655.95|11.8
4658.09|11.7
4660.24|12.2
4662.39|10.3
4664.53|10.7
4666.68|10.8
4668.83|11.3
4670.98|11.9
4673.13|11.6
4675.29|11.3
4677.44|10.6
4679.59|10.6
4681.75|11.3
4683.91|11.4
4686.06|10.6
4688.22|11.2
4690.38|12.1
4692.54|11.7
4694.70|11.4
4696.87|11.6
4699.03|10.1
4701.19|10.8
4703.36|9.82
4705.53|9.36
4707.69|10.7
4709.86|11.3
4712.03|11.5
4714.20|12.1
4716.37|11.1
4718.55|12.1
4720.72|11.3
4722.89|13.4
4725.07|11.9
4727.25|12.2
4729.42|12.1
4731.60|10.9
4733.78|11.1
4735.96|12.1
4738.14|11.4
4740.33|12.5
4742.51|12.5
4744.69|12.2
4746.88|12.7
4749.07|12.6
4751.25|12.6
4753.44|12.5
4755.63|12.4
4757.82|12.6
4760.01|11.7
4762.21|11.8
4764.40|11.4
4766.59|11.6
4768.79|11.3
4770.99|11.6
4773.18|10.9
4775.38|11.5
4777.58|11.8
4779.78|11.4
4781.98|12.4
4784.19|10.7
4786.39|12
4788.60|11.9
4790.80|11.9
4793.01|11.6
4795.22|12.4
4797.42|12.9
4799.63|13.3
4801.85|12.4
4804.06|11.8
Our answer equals 6.0 AA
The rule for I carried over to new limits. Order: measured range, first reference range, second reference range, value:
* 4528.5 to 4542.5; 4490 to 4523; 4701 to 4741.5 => 1.07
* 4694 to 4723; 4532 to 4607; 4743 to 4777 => 1.64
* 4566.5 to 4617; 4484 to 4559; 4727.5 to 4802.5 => -0.89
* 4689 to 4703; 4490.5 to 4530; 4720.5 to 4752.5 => 0.89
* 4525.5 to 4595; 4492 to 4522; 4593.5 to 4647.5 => 2.00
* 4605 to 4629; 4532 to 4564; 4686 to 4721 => -1.87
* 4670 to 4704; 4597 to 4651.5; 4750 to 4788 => 1.48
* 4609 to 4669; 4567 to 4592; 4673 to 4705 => -1.11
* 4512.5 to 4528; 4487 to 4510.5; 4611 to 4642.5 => 0.94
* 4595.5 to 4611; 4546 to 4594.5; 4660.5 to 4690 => 0.10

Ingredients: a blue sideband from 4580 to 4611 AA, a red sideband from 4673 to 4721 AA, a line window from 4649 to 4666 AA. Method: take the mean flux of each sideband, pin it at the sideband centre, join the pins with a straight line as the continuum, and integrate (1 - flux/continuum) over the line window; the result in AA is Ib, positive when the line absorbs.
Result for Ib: 0.0 AA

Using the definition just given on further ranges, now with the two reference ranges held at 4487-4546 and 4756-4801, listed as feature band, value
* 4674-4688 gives 0.7 AA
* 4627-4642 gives -0.7 AA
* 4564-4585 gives -0.5 AA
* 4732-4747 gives -0.3 AA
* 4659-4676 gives 0.4 AA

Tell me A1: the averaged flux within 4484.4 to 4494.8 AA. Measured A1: 11.1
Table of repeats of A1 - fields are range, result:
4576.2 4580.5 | 11.6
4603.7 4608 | 11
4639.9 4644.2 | 11.1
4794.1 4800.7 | 12.9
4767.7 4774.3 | 11.3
